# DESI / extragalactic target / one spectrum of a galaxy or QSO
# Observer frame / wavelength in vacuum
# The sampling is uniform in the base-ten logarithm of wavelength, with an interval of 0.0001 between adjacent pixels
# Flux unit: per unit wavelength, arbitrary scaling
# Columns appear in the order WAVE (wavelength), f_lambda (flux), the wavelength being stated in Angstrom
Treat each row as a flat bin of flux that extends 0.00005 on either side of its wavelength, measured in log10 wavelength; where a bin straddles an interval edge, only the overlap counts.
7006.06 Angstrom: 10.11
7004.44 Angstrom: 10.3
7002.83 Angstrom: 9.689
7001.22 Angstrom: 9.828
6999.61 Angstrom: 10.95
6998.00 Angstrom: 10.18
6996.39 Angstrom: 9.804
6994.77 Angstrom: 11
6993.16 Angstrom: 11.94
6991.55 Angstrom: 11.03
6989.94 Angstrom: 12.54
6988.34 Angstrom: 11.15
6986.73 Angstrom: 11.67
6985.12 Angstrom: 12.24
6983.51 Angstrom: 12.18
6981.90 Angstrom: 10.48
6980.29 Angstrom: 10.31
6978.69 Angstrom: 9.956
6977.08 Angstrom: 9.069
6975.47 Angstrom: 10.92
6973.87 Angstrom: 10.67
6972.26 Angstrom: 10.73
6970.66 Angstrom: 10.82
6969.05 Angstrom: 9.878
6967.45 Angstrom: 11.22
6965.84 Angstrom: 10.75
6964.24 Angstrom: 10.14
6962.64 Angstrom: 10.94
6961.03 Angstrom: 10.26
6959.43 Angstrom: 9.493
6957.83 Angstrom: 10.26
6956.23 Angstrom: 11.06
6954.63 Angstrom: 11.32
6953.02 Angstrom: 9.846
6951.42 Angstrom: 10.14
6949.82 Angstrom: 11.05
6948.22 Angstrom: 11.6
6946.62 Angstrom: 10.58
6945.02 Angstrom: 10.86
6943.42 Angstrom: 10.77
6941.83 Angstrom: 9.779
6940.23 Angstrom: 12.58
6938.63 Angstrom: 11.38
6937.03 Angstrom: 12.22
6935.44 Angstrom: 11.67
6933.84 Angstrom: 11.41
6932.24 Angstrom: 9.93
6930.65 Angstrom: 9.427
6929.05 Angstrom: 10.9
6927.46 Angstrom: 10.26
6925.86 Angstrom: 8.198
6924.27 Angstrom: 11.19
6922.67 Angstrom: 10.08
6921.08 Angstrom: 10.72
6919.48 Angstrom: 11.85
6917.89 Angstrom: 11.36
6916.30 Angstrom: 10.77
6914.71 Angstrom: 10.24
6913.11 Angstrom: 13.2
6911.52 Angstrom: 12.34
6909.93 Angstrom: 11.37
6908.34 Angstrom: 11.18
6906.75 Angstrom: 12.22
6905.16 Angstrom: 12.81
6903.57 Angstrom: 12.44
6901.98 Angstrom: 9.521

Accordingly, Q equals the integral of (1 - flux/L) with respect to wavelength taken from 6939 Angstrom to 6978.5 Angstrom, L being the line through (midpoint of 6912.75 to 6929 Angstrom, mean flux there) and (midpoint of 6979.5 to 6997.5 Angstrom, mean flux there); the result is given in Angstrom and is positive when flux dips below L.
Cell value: 1.5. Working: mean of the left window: 10.7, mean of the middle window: 10.6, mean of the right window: 11.3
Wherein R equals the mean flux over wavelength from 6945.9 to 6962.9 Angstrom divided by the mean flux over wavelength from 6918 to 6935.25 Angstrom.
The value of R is 1.01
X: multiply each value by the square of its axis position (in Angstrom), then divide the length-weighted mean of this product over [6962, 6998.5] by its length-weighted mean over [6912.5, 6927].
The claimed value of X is 1.02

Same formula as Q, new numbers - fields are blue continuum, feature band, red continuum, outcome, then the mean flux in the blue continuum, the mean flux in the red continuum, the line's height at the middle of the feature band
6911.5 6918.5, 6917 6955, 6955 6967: 0.8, 11.5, 10.5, 11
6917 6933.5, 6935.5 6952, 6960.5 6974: -1.0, 10.4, 10.6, 10.5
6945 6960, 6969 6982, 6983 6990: 1.3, 10.6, 11.9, 11.5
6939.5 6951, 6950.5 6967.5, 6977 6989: 0.8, 11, 11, 11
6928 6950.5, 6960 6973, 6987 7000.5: 0.6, 11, 11.1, 11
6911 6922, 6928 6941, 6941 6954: -0.3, 11.5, 10.6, 11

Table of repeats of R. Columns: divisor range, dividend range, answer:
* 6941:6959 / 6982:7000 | 1.06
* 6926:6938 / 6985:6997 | 1.07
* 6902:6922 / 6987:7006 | 0.93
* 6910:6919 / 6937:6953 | 0.95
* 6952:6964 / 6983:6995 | 1.13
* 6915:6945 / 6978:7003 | 1.02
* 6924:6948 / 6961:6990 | 1.00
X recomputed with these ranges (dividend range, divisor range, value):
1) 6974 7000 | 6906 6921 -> 0.97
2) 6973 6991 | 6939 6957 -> 1.02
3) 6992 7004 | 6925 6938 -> 1.02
